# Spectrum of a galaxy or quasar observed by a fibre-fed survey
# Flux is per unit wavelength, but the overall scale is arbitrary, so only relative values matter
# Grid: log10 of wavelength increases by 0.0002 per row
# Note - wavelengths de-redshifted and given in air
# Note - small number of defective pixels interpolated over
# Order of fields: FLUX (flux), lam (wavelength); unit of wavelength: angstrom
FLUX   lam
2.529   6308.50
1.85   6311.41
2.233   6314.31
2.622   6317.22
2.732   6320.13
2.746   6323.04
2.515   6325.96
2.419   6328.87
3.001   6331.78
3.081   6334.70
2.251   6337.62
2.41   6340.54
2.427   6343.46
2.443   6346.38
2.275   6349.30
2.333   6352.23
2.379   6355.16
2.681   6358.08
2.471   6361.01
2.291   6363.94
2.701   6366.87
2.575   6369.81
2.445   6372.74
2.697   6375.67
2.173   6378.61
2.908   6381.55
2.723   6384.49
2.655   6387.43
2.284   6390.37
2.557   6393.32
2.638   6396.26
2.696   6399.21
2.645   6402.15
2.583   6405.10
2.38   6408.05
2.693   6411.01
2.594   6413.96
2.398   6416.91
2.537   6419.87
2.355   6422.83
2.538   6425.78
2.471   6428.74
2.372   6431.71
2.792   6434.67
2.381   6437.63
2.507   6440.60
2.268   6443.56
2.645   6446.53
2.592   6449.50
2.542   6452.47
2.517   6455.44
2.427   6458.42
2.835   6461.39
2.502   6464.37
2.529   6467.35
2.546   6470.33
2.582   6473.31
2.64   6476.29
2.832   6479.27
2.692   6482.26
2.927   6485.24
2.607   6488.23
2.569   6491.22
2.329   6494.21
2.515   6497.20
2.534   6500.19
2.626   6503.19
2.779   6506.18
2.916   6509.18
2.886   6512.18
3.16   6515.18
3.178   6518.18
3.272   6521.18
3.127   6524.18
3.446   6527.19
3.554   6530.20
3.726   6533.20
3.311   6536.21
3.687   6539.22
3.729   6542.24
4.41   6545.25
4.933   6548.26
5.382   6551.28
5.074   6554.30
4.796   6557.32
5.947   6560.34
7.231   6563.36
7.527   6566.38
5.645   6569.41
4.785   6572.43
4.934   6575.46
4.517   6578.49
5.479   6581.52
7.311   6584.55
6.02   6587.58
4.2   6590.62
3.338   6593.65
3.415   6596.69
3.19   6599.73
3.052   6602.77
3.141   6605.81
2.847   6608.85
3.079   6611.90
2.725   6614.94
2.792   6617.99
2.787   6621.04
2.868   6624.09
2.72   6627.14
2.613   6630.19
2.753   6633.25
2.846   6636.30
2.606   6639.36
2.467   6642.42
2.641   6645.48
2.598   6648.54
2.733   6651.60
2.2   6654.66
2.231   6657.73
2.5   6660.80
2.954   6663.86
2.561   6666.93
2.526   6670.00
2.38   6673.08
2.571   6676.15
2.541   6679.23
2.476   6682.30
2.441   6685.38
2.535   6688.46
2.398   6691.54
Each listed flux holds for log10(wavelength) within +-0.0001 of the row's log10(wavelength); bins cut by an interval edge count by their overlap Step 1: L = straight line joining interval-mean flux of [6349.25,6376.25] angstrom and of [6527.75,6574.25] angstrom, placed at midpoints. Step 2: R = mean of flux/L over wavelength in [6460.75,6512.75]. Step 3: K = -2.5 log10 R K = 0.464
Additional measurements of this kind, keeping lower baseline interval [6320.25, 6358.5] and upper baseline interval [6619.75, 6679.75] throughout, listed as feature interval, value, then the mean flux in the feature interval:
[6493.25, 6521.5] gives -0.095 mag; 2.81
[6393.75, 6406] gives -0.036 mag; 2.64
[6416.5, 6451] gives 0.029 mag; 2.49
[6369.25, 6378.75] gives 0.017 mag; 2.51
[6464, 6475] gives 0.009 mag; 2.55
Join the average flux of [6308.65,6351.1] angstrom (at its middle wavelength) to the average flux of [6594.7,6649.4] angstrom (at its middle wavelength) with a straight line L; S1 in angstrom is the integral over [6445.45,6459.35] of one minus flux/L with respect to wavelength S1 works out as 0.5 angstrom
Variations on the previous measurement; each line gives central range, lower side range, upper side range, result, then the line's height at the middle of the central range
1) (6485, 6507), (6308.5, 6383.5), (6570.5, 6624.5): 5.09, 3.37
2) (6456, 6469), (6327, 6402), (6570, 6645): 1.77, 2.97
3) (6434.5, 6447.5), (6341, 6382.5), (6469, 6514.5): 0.56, 2.6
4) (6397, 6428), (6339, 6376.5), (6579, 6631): 2.11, 2.73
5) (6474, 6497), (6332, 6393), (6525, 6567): 7.66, 3.97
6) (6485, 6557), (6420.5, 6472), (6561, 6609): 8.14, 3.78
